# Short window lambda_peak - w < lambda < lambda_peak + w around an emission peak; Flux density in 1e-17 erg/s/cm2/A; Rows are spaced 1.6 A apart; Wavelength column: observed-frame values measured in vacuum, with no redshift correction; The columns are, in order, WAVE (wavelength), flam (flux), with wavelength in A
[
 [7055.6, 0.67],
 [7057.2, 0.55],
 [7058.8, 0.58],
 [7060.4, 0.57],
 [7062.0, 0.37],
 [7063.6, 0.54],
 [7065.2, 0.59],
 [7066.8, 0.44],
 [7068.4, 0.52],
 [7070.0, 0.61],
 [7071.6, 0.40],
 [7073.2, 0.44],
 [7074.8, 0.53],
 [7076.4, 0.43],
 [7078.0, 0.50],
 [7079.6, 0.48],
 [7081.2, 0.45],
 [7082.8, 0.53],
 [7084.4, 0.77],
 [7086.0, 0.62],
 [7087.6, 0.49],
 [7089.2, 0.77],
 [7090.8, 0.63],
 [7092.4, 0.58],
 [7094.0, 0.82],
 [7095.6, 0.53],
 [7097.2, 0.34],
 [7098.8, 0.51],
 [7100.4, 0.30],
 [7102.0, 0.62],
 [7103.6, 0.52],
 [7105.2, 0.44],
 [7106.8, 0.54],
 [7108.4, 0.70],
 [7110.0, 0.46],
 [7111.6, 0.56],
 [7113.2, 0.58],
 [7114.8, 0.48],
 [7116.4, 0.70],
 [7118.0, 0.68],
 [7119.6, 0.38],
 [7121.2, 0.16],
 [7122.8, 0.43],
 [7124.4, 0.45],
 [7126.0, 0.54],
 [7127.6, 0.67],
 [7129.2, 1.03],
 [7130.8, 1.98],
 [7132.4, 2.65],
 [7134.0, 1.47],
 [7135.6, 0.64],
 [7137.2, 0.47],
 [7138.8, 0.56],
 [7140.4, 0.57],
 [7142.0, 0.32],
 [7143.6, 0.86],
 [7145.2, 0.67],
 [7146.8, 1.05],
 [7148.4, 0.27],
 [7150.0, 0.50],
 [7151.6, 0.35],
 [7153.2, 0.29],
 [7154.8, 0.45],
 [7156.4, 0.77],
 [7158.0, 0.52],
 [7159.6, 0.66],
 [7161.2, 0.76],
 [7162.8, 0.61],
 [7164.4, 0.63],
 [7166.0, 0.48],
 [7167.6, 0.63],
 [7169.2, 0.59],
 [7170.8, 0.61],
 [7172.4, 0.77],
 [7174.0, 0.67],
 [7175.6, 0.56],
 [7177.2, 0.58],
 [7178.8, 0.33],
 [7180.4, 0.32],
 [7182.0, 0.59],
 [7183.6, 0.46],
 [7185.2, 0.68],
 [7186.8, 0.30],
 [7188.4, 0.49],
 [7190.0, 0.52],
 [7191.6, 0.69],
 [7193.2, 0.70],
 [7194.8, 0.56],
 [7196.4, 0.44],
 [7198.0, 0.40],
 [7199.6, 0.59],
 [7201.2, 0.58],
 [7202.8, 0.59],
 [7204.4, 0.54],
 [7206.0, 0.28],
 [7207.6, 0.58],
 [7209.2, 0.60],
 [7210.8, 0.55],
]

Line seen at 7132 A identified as H-gamma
